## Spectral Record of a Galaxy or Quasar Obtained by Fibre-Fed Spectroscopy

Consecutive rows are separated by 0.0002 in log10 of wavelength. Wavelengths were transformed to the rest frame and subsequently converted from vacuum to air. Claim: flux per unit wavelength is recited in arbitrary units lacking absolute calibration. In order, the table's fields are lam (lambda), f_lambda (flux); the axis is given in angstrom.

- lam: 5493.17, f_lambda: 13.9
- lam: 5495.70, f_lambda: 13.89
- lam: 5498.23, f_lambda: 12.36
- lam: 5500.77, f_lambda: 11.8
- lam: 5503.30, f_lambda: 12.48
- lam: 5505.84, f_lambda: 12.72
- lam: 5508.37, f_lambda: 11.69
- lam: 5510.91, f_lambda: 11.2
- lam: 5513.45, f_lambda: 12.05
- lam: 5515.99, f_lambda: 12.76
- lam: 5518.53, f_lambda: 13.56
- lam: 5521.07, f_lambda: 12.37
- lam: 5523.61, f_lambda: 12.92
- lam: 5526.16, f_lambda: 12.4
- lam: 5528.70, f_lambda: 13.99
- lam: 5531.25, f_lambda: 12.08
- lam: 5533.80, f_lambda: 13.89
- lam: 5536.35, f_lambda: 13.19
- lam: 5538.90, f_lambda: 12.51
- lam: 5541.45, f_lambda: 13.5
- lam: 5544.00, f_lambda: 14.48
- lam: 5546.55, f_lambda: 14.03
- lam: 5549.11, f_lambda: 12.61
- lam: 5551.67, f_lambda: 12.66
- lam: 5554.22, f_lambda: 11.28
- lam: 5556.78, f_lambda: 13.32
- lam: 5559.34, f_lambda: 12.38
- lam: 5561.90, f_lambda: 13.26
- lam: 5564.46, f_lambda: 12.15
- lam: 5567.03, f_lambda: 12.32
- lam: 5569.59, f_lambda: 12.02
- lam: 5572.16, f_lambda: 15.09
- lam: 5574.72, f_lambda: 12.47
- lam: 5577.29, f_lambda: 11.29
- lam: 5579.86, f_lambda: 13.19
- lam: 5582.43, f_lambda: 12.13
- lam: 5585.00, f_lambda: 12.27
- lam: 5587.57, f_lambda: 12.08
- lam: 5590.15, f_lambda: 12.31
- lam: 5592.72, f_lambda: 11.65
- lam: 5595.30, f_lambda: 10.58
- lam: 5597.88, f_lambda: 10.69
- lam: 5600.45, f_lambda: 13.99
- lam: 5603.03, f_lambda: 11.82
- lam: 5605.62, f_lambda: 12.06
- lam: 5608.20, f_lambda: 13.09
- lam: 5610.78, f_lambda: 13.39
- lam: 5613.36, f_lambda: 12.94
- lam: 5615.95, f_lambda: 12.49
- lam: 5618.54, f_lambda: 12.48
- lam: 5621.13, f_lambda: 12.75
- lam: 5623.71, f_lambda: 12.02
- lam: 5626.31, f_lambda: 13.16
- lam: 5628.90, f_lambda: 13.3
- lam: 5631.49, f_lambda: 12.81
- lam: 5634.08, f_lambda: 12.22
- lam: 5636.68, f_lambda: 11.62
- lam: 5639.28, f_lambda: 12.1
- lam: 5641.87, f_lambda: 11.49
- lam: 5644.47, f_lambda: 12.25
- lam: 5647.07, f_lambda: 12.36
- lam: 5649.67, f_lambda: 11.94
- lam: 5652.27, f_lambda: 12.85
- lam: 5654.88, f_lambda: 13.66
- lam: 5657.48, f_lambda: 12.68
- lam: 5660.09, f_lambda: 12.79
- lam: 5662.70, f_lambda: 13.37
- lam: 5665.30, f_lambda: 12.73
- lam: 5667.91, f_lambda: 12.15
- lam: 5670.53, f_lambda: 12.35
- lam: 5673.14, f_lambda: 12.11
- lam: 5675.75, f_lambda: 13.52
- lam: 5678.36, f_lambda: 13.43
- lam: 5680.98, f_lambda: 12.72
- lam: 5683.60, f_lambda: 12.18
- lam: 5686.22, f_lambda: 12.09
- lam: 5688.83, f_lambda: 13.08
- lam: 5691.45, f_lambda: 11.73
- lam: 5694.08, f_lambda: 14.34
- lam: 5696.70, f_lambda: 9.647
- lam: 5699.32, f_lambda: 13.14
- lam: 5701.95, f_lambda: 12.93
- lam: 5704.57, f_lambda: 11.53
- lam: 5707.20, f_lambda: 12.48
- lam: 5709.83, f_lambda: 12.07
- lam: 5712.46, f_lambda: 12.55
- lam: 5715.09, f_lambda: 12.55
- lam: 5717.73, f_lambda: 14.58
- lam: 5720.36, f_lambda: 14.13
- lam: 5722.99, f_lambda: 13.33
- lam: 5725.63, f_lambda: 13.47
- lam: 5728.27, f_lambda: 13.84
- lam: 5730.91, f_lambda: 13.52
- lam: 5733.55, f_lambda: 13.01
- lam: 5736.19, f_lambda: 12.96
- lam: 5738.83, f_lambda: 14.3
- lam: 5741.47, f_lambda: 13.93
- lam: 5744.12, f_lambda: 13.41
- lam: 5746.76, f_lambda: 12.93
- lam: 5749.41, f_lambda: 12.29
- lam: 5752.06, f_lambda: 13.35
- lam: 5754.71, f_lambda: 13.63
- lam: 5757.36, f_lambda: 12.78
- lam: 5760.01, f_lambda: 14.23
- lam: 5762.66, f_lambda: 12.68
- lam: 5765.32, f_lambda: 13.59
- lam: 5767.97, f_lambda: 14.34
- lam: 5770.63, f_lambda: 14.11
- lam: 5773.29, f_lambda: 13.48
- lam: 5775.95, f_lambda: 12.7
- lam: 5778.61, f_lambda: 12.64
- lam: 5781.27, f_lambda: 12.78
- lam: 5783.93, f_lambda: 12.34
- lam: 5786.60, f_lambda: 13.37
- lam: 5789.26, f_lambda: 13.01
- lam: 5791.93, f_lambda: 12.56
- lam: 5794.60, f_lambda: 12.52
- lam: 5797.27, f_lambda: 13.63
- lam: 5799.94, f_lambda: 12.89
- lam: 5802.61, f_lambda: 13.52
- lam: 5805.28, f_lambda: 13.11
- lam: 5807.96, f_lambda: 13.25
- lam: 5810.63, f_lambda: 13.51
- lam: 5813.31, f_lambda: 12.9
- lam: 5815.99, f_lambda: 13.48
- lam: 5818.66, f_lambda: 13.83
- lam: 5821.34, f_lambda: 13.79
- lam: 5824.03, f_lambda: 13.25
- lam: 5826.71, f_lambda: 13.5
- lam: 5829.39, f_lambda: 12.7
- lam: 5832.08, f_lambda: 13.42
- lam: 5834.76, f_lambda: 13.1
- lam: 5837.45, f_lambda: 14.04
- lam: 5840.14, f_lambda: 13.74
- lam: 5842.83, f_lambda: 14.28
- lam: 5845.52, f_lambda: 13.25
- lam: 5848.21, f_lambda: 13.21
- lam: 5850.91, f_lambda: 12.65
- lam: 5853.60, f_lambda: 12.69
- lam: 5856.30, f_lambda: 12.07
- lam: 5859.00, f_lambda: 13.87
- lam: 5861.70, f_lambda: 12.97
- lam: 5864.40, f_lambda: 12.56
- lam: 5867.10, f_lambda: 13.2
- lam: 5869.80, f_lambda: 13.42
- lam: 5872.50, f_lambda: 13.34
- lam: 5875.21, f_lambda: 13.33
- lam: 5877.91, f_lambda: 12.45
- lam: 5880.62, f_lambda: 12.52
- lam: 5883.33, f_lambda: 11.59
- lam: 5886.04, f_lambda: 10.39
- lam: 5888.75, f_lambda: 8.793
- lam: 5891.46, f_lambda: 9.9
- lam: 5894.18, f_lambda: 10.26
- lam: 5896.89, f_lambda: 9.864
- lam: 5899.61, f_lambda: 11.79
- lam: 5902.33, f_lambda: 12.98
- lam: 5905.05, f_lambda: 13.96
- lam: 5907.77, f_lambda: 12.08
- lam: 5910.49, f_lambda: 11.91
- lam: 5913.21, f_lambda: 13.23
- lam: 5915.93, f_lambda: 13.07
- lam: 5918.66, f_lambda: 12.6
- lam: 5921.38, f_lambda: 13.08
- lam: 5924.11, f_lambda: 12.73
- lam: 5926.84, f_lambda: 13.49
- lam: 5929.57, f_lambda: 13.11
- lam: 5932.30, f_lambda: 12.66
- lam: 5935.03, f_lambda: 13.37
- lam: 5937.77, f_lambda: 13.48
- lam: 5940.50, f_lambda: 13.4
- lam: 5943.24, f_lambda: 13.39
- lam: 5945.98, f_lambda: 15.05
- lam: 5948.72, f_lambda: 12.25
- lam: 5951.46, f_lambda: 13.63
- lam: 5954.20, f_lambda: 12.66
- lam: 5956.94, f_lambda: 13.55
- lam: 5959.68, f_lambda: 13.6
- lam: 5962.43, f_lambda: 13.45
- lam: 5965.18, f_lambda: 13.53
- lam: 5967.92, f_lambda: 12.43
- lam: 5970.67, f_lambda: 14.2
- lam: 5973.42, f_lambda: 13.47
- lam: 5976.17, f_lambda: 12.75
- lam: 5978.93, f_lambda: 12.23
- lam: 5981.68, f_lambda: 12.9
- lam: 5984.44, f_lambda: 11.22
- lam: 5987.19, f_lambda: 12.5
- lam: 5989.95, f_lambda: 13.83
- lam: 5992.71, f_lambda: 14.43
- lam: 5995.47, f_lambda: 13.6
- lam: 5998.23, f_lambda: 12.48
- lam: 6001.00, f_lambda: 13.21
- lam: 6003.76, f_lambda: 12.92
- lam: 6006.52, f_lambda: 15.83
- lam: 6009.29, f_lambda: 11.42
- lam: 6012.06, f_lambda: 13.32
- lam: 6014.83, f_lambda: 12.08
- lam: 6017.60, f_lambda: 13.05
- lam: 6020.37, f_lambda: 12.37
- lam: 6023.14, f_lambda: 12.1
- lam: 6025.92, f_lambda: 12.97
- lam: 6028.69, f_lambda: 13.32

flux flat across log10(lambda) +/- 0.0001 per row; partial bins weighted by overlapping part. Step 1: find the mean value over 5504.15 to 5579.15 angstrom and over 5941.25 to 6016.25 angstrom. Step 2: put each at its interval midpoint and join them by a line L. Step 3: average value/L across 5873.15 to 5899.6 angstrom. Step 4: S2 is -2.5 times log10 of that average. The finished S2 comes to 0.18 mag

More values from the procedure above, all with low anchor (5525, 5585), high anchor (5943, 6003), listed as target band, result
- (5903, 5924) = 0.02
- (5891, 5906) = 0.15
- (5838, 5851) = -0.04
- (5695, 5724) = 0.03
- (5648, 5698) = 0.03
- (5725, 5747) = -0.04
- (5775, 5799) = 0.02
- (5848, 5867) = 0.02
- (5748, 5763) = -0.01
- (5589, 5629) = 0.04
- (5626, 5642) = 0.04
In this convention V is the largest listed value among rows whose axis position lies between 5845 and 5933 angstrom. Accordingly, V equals 13.96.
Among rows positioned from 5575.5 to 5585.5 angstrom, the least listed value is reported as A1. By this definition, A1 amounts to 11.29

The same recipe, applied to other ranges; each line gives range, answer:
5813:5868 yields 12.07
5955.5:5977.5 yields 12.43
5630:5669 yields 11.49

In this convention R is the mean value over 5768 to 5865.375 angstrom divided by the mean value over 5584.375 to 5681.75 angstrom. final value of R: 1.1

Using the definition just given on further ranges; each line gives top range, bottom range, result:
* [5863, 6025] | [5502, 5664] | 1.01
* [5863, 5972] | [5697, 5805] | 0.96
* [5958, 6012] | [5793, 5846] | 0.98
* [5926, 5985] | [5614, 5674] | 1.05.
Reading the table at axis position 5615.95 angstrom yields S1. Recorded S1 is 12.49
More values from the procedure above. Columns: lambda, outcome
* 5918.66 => 12.6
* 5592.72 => 11.65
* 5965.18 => 13.53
